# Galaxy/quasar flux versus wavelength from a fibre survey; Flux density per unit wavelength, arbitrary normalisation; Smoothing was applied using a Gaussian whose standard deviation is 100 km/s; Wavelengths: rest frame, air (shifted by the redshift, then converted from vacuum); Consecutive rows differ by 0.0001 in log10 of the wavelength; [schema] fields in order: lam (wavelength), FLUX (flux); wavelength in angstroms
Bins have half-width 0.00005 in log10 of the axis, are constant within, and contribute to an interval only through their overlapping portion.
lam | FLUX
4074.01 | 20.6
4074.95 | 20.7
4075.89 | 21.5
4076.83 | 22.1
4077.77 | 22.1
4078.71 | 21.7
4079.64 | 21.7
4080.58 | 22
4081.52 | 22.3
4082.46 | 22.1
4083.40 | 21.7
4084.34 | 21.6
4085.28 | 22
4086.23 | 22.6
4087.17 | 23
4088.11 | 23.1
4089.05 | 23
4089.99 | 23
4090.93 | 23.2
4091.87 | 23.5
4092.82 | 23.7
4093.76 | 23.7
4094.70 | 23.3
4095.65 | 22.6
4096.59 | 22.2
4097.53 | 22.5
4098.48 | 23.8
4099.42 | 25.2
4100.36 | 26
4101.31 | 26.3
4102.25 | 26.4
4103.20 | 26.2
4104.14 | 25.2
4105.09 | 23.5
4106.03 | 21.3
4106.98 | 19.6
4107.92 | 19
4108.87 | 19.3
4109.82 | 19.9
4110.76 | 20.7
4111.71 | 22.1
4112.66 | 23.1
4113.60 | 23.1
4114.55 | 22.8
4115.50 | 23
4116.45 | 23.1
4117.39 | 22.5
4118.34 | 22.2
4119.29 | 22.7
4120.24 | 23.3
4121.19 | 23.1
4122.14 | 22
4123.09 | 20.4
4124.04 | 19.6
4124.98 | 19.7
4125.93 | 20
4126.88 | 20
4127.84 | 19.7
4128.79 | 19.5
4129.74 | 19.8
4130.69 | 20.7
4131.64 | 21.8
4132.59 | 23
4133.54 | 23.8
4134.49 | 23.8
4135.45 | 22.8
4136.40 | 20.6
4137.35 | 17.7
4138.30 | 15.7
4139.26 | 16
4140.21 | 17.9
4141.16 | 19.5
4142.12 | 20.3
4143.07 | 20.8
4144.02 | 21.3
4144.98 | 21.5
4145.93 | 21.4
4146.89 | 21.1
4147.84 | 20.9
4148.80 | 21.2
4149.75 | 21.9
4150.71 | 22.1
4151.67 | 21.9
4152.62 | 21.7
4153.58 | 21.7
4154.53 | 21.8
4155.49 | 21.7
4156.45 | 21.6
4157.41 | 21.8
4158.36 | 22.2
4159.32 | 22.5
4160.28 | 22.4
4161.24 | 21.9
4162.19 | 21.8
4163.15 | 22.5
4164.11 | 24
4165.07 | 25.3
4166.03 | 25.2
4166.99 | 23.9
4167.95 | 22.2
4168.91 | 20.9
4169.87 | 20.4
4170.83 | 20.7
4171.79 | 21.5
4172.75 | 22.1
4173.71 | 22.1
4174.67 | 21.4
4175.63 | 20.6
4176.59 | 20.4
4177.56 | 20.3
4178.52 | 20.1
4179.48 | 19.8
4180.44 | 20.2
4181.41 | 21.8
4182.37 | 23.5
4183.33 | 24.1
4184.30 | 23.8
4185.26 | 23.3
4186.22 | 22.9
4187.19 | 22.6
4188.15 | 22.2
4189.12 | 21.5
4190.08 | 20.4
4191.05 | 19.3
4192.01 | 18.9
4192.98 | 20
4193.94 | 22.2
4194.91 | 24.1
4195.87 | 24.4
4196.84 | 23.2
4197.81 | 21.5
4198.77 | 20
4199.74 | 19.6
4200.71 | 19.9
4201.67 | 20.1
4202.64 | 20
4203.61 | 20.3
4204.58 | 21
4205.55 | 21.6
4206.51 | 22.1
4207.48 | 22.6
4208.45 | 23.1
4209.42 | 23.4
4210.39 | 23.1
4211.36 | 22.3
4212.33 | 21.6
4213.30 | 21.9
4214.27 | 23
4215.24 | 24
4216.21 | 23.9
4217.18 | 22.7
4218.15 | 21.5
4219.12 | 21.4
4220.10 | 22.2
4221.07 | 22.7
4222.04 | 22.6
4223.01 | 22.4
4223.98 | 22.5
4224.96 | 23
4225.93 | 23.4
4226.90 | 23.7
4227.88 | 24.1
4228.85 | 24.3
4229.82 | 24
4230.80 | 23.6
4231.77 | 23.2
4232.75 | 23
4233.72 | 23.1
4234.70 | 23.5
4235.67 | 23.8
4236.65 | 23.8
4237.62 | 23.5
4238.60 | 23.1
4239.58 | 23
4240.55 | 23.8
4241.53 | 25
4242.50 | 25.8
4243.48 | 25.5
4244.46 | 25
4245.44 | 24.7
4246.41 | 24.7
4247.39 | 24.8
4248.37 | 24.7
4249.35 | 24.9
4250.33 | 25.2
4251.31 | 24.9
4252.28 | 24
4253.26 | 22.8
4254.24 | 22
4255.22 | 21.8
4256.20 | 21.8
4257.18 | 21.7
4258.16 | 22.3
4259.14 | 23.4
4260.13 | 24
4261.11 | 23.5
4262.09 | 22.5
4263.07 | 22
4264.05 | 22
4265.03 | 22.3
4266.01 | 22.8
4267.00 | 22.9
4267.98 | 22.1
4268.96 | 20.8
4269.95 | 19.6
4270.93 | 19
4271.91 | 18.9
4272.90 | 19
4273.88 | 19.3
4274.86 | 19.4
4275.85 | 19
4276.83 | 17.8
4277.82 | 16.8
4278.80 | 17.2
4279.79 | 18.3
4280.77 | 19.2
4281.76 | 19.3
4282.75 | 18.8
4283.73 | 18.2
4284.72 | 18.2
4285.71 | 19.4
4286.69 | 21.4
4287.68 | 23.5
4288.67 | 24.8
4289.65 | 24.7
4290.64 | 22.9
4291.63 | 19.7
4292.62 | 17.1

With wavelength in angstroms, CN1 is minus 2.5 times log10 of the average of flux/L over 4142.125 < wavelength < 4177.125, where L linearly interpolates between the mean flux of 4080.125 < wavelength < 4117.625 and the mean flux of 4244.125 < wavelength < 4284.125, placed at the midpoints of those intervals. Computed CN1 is 0.02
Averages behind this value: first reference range 22.8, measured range 21.9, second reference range 21.5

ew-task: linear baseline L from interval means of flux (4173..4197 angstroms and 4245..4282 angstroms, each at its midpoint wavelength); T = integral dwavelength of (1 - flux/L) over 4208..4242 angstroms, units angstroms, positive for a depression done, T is -2.3 angstroms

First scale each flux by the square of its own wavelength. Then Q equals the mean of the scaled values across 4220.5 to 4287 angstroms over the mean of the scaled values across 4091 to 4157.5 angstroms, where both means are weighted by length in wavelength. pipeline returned 1.08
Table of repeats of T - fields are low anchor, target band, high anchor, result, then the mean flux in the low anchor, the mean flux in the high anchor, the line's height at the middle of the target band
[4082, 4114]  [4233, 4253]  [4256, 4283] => -3.3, 22.9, 20.6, 20.9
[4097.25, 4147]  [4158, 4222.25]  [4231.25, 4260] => 2.4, 21.6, 23.8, 22.8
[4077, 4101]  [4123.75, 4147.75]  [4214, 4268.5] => 2.8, 22.9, 23.4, 23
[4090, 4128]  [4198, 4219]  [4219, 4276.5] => 0.9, 22.5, 22.8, 22.7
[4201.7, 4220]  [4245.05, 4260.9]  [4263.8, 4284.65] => -2.4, 22.1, 19.6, 20.4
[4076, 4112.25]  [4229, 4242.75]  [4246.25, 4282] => -1.3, 22.7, 21.5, 21.7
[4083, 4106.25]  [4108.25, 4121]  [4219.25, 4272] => 0.8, 23.6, 23.2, 23.5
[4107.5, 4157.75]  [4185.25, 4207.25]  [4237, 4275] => 0.7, 21.1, 22.8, 22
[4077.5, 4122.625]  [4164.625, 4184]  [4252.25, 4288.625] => 0.0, 22.8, 20.7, 21.9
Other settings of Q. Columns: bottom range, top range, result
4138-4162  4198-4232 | 1.10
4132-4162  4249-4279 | 1.08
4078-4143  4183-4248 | 1.09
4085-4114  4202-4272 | 1.07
